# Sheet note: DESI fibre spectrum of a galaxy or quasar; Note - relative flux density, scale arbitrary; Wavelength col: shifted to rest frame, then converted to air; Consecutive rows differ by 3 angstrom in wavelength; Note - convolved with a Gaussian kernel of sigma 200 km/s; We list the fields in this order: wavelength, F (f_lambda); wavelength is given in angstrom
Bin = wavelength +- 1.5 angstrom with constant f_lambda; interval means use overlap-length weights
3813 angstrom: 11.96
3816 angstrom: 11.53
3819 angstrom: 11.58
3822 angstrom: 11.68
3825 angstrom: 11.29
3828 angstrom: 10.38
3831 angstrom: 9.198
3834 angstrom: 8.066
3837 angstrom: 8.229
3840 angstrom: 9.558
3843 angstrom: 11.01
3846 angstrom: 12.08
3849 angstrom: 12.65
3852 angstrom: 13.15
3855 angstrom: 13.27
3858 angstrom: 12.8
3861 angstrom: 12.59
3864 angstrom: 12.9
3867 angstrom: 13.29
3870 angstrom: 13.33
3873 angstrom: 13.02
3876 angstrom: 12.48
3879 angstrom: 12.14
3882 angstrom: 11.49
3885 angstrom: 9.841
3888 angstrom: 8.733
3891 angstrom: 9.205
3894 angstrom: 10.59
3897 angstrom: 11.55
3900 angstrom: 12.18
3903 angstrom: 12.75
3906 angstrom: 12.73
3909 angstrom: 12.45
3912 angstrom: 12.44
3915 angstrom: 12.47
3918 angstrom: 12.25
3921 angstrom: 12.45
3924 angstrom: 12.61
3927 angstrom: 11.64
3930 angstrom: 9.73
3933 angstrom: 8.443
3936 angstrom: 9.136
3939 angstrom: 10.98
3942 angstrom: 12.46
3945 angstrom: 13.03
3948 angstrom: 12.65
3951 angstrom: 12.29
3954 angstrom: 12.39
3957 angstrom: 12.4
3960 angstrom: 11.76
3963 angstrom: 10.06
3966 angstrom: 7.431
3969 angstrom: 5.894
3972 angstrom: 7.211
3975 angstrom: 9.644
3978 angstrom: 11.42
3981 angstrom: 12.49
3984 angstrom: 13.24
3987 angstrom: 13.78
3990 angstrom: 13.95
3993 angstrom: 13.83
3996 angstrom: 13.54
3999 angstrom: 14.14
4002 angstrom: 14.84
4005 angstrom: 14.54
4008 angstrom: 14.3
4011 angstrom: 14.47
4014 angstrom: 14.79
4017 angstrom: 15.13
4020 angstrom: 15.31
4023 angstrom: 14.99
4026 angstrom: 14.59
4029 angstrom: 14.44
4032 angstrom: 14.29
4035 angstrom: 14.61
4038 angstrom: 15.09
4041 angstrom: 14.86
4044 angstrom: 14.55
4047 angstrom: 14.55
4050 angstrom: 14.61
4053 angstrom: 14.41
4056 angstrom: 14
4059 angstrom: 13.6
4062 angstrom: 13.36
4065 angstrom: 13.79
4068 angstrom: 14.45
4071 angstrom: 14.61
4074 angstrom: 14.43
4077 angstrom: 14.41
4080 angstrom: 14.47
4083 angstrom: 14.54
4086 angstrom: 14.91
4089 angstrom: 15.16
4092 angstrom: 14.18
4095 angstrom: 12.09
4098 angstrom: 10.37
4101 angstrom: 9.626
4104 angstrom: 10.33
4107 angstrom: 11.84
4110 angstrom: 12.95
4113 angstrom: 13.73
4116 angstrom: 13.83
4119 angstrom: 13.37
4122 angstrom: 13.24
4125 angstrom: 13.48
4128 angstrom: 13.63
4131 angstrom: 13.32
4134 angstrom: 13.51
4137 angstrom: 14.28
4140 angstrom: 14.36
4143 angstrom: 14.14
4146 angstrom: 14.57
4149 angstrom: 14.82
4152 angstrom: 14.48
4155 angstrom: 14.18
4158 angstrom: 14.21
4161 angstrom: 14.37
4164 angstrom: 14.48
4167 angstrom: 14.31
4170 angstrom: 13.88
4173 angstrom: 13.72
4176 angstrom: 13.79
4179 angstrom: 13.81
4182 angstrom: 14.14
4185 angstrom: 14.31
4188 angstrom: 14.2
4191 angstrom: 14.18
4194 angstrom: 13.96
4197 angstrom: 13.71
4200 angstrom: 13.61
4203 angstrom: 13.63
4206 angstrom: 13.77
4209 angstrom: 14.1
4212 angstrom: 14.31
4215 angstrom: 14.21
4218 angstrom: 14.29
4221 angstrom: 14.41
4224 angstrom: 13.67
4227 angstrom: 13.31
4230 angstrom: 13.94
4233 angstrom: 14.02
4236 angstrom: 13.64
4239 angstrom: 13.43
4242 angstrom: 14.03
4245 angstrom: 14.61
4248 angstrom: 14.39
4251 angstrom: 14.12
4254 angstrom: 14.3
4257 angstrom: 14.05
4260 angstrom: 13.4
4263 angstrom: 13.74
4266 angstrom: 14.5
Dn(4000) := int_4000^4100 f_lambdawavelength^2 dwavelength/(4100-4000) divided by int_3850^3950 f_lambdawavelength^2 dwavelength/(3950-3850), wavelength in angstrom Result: 1.3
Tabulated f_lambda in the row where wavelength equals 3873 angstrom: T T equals 13.02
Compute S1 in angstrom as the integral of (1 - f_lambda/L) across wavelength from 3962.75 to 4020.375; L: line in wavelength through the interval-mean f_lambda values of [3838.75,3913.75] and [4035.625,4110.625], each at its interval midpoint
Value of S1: 2.1 angstrom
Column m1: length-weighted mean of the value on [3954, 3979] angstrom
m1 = 9.61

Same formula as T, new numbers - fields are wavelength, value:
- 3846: 12.08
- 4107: 11.84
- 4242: 14.03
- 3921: 12.45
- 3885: 9.841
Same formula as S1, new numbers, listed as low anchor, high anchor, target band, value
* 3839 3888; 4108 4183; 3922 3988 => 9.3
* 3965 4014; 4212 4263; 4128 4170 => -2.5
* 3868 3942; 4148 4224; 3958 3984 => 5.0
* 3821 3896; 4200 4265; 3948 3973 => 3.9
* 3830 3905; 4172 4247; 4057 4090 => -3.4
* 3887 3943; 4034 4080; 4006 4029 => -2.1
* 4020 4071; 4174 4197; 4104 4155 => 2.0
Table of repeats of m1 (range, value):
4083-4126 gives 12.8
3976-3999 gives 13.2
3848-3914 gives 12.1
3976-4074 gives 14.2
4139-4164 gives 14.4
